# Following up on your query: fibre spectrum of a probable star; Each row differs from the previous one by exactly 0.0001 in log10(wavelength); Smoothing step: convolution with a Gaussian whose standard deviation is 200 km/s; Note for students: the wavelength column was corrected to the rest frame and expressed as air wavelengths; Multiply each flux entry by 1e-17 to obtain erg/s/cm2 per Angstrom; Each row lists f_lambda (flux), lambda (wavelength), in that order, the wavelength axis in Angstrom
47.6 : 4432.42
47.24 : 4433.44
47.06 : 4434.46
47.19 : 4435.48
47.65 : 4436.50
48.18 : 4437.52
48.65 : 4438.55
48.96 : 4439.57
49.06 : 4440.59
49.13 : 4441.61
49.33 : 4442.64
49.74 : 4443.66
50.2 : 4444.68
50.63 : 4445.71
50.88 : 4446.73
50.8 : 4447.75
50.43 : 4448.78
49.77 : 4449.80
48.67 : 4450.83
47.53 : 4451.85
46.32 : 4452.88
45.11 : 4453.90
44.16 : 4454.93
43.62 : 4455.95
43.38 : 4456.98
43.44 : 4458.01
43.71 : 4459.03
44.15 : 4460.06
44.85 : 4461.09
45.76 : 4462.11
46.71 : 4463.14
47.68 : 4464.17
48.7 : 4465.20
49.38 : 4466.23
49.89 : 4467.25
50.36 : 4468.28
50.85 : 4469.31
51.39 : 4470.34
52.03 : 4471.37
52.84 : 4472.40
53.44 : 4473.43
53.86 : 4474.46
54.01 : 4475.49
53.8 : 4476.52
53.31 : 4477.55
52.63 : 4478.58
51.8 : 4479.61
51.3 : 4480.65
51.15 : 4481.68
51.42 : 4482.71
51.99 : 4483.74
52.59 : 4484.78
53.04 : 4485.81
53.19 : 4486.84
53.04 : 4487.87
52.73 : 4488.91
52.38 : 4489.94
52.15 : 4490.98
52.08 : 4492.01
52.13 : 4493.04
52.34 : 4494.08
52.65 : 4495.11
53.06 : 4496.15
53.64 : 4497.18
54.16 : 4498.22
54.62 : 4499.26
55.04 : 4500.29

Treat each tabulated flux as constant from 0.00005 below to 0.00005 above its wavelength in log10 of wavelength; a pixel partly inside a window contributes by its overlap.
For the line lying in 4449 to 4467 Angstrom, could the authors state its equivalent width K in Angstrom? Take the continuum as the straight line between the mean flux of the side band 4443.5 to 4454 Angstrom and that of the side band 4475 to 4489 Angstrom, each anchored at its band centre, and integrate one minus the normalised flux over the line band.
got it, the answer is 1.43 Angstrom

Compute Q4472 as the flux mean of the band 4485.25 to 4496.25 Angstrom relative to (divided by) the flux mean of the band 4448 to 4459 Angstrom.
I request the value 1.14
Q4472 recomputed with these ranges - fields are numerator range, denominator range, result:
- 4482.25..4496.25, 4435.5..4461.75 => 1.10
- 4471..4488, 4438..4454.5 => 1.07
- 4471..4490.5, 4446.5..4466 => 1.13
